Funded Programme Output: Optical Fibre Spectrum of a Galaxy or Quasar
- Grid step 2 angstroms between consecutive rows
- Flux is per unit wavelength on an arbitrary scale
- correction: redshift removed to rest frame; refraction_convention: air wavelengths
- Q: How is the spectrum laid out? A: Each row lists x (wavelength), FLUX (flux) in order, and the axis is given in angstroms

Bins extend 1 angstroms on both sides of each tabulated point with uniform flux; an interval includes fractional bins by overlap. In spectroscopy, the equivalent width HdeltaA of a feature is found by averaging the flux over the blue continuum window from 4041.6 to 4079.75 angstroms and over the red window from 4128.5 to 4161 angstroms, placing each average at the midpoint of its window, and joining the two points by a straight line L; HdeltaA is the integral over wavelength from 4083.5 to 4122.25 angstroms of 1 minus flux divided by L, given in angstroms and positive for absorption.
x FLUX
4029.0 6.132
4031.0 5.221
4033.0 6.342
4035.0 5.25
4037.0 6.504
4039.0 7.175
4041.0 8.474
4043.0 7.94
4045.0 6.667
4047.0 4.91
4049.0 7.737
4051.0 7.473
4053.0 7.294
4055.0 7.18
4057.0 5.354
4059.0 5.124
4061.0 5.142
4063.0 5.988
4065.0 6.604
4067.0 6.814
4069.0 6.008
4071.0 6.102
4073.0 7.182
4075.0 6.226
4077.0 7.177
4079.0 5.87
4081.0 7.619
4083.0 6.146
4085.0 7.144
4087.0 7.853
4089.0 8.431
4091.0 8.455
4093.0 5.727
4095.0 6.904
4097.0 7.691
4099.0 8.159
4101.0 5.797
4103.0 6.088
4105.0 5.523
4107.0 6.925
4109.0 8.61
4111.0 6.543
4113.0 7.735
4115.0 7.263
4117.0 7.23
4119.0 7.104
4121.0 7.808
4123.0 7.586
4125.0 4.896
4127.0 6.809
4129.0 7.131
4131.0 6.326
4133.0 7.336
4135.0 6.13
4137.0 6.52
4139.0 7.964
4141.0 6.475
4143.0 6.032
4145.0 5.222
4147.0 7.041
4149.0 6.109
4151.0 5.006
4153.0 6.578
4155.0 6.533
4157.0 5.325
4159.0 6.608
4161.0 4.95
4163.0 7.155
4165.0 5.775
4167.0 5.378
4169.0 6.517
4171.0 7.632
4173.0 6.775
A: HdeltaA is -4.7 angstroms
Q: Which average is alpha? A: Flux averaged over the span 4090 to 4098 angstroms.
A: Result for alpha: 7.19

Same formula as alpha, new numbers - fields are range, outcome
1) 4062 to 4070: 6.35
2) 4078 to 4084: 6.55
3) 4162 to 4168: 6.1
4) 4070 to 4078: 6.67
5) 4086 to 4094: 7.62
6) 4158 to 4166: 6.12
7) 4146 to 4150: 6.58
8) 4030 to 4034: 5.78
